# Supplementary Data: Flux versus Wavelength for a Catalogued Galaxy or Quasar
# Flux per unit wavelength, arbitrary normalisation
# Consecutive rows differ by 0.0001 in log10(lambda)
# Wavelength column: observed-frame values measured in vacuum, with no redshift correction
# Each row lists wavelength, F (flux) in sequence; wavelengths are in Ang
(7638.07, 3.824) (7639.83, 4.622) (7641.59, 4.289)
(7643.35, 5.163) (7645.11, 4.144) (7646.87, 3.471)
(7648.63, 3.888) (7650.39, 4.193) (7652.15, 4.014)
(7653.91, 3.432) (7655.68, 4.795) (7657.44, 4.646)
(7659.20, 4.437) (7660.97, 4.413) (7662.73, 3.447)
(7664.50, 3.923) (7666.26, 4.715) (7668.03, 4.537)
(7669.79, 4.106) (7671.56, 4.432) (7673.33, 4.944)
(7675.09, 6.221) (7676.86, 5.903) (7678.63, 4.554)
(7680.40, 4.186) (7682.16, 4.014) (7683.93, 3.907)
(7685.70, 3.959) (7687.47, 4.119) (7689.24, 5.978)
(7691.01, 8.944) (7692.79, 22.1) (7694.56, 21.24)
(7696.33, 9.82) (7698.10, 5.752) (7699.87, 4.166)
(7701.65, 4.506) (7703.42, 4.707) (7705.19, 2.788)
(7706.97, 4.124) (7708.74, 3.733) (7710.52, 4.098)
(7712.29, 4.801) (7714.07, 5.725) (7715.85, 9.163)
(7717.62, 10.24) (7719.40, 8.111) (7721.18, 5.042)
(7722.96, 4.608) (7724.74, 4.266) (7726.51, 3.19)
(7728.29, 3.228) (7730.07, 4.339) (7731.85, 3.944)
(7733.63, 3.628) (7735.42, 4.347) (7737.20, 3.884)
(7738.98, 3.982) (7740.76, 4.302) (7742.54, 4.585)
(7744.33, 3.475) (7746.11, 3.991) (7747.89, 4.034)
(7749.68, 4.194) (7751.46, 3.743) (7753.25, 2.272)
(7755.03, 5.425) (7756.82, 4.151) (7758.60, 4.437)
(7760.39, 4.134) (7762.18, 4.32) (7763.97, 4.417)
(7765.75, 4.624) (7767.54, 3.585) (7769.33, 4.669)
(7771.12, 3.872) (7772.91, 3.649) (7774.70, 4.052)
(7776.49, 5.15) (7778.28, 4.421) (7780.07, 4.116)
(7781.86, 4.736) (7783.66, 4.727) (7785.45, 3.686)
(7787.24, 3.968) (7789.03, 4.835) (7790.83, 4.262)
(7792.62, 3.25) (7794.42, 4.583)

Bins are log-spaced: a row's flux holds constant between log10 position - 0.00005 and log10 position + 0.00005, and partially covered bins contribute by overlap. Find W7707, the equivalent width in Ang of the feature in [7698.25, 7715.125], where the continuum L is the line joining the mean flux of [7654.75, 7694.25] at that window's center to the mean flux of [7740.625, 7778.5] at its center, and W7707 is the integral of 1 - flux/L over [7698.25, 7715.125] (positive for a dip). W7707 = 2.5 Ang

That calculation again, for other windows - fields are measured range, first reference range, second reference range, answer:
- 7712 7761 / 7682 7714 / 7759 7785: 7.80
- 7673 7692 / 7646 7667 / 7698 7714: -4.68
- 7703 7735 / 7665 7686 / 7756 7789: -3.62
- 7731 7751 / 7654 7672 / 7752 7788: 1.00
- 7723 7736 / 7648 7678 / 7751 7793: 1.28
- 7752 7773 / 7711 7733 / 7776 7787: 2.73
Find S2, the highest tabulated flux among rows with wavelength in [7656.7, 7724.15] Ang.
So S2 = 22.1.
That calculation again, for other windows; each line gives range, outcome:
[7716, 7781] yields 10.24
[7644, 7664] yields 4.795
